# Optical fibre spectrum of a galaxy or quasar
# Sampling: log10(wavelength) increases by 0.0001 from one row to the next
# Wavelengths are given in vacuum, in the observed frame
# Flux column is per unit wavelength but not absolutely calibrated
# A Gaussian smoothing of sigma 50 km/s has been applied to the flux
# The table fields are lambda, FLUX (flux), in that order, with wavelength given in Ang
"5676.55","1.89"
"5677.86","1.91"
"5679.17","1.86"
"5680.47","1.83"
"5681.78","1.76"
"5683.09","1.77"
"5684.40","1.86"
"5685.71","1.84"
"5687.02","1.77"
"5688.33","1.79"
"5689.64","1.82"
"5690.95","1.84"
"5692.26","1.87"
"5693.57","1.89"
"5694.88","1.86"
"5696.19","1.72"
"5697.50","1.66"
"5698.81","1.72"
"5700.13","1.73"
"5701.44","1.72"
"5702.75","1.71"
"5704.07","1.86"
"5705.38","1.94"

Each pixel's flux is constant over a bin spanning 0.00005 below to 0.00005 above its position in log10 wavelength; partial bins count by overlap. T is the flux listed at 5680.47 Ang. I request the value 1.83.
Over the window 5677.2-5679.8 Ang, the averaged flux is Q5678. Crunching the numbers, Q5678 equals 1.88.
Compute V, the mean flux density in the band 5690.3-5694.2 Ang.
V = 1.87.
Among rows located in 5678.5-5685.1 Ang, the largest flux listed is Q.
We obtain 1.86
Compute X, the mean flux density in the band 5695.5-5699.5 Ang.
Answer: 1.7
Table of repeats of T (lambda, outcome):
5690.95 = 1.84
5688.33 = 1.79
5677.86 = 1.91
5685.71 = 1.84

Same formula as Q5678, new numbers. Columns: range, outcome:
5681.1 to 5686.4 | 1.81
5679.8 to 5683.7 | 1.79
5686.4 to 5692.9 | 1.82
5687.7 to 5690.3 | 1.81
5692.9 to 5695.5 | 1.88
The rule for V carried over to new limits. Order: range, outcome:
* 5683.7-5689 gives 1.81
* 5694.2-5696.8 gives 1.79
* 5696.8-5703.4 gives 1.71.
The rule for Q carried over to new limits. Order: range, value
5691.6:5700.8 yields 1.89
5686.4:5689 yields 1.79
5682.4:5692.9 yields 1.87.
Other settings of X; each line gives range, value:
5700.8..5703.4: 1.72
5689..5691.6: 1.83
